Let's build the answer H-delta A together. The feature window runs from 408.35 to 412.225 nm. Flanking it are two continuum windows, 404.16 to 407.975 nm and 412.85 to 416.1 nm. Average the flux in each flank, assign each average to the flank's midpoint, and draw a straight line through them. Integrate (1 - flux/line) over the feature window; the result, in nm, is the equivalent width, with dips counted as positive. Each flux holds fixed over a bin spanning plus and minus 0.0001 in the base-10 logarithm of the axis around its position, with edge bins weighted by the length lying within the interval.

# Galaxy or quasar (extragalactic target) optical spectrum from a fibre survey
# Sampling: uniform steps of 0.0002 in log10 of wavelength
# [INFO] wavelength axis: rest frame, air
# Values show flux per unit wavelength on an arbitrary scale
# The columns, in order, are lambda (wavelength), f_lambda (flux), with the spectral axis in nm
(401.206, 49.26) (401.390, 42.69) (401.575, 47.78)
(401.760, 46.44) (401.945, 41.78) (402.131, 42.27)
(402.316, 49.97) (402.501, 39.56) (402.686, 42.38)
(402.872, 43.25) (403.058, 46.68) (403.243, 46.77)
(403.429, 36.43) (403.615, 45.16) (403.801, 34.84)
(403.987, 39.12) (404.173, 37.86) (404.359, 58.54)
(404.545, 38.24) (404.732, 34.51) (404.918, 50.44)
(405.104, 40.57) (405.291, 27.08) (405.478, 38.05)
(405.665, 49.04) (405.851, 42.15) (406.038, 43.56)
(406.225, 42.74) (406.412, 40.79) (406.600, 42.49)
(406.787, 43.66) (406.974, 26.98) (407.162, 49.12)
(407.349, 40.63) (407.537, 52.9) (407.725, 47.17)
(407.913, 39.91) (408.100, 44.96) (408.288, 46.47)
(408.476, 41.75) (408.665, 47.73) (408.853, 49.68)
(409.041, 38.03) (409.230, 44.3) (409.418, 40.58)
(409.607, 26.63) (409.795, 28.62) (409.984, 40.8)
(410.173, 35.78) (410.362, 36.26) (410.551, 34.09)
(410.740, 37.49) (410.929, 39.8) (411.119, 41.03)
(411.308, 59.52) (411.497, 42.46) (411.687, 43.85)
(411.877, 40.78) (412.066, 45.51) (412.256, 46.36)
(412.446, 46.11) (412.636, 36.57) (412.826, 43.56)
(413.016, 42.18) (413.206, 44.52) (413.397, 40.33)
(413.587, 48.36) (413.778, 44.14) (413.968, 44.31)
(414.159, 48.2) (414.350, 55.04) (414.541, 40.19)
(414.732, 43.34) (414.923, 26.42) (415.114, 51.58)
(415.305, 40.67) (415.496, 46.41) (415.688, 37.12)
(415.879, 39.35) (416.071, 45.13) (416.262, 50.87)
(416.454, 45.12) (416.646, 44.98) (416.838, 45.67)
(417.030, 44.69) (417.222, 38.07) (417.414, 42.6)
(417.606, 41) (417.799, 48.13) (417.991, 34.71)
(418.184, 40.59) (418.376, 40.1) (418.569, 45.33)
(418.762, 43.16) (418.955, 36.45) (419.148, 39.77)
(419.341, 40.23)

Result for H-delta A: 0.18 nm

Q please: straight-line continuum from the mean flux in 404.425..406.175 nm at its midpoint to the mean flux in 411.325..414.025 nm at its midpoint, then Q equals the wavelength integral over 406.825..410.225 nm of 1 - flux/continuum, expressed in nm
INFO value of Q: 0.06 nm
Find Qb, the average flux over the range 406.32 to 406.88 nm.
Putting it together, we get 42.3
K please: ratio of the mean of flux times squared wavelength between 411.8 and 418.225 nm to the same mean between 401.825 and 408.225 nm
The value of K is 1.07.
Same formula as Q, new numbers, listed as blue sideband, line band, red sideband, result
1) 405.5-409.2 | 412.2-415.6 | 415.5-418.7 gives -0.054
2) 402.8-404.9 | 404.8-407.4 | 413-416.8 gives 0.086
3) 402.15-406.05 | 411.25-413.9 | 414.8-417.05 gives -0.096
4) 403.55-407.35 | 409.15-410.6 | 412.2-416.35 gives 0.224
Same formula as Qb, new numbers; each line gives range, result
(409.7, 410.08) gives 34.7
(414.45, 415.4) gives 40.5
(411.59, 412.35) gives 44.1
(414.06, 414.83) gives 46.6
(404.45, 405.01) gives 41.1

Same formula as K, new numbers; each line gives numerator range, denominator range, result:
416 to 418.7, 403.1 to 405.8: 1.12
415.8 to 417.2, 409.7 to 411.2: 1.26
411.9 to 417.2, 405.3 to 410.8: 1.11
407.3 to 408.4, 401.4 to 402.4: 1.03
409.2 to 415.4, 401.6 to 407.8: 1.02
